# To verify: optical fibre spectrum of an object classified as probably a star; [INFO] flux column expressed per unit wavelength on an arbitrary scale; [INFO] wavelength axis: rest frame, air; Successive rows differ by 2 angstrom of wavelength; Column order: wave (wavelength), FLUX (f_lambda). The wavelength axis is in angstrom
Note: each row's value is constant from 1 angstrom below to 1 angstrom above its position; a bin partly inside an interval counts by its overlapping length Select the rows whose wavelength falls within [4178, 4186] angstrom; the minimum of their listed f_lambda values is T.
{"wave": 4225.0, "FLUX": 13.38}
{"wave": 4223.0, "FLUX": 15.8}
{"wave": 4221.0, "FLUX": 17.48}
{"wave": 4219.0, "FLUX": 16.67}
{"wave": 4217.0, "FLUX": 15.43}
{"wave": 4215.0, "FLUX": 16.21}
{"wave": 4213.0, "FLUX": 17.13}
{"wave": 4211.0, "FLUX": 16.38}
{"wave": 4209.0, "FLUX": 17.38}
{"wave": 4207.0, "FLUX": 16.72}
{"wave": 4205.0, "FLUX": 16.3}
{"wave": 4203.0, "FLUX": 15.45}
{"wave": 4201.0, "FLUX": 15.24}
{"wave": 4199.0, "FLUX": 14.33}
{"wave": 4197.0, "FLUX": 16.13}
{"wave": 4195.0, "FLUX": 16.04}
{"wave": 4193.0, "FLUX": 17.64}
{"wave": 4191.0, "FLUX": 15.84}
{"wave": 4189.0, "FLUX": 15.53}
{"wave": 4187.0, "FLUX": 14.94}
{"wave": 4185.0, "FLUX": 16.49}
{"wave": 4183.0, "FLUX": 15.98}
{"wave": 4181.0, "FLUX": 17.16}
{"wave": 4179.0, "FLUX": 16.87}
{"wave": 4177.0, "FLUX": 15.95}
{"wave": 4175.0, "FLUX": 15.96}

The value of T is 15.98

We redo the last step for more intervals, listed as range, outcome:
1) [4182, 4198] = 14.94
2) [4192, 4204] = 14.33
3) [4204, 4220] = 15.43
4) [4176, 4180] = 15.95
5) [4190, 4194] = 15.84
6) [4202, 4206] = 15.45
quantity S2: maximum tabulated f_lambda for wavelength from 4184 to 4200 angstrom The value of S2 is 17.64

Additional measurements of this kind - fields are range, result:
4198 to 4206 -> 16.3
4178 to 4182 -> 17.16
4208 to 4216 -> 17.38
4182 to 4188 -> 16.49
